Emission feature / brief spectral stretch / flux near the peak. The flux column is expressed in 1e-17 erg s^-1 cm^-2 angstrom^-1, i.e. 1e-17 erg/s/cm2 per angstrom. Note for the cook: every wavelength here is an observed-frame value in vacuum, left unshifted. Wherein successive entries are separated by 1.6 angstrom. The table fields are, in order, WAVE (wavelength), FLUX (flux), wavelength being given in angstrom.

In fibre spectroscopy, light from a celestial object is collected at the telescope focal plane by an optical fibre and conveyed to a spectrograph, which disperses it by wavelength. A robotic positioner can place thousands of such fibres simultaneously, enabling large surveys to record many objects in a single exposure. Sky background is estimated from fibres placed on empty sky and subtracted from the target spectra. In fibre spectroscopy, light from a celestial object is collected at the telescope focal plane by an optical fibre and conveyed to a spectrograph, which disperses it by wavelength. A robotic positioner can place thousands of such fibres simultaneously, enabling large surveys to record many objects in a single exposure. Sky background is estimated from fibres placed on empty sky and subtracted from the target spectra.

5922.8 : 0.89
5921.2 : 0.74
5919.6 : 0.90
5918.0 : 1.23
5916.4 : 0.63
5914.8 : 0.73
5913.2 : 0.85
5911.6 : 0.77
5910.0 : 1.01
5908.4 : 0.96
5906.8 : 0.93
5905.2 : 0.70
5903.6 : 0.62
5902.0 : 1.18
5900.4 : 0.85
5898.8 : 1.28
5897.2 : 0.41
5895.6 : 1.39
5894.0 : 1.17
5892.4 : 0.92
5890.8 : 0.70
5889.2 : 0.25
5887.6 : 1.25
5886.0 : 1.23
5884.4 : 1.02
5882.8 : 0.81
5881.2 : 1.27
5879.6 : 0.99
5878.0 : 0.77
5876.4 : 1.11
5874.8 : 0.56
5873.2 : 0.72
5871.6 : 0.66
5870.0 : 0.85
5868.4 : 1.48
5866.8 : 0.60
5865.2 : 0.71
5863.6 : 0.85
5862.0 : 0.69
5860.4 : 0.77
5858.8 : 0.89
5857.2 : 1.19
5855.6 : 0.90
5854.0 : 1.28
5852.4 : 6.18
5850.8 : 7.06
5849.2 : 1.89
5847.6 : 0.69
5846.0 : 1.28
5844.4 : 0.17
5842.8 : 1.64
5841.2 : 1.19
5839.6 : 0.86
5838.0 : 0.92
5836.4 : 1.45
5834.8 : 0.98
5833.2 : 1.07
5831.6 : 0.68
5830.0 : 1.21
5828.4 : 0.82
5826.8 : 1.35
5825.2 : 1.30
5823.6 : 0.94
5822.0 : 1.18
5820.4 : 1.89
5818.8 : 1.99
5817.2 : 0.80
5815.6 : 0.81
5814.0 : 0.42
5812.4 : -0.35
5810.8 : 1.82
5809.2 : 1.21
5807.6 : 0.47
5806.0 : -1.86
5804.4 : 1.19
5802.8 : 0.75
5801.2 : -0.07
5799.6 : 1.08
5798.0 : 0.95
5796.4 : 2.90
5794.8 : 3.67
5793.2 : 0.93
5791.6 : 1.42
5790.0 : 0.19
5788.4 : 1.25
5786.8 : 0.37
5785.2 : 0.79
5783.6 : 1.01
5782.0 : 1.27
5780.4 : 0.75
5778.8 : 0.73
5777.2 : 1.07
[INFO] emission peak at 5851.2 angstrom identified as [O III]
